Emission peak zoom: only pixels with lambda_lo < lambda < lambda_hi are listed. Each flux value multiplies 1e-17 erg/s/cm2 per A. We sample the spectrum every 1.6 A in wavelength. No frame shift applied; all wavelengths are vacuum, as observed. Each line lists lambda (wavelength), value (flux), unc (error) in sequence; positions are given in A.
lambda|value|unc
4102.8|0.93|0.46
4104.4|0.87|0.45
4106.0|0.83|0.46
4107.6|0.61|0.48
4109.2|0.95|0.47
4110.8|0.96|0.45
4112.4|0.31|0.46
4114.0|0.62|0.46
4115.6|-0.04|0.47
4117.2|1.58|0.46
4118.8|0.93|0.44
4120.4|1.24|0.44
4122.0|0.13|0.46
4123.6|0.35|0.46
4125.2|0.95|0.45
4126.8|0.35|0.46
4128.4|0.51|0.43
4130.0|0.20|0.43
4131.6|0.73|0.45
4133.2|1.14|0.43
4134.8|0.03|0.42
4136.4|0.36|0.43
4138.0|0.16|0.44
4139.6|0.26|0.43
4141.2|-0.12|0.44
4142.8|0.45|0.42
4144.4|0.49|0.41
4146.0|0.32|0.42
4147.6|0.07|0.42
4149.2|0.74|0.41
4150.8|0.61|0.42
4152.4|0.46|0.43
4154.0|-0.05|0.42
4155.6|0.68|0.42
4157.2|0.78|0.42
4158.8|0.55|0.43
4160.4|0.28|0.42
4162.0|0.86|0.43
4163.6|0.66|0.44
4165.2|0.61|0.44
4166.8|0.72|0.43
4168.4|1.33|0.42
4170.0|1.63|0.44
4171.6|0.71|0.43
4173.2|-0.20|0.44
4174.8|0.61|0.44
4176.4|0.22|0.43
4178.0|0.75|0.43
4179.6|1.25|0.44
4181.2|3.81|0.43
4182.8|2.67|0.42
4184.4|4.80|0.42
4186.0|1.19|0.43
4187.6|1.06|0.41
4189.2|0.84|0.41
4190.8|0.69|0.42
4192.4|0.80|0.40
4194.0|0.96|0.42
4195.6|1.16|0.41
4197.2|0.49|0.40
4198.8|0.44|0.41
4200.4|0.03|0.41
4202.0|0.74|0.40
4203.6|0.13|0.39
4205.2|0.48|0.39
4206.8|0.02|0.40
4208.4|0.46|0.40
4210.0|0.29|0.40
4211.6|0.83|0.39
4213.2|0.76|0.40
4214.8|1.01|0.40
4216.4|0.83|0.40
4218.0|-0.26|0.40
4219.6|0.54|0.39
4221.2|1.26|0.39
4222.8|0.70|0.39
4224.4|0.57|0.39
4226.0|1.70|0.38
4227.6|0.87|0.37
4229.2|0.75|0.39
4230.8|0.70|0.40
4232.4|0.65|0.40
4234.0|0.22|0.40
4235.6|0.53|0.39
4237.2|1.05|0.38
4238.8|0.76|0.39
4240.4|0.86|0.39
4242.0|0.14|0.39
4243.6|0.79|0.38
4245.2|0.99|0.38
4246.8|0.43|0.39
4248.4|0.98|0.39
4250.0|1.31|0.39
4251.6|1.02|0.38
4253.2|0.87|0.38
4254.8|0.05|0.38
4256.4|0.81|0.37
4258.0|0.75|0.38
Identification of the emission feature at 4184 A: [O II]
